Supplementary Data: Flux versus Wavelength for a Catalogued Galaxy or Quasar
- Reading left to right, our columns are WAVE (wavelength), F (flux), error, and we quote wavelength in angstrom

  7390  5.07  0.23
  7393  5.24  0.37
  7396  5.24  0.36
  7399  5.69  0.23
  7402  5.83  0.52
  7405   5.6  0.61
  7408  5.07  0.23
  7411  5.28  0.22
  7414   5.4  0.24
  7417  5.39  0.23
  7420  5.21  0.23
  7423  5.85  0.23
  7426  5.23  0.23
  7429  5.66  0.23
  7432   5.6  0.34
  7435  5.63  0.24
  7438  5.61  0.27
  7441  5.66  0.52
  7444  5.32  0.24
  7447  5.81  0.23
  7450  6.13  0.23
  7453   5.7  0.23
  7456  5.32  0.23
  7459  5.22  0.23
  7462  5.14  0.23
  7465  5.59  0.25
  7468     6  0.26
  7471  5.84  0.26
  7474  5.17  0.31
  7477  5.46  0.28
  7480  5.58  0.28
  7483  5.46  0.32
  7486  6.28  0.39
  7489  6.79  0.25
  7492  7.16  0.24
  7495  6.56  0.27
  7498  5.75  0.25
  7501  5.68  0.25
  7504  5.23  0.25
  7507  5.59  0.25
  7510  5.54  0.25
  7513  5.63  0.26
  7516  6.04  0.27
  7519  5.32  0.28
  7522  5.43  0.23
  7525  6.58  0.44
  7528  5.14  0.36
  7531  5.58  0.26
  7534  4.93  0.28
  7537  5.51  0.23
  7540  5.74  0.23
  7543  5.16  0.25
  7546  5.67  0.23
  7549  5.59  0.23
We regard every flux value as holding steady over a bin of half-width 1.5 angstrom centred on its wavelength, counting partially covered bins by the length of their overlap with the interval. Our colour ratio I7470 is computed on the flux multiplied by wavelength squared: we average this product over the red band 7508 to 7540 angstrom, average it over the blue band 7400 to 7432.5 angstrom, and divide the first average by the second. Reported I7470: 1.05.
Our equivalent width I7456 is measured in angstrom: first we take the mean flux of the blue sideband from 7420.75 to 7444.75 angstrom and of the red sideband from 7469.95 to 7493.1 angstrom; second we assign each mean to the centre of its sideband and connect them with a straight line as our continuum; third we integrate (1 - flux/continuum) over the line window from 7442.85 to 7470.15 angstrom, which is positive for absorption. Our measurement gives 0.8 angstrom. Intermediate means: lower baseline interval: 5.57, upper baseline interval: 5.95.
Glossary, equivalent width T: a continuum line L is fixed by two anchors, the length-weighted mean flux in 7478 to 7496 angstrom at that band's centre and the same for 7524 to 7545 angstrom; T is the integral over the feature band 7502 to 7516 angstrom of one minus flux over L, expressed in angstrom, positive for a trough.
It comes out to 0.8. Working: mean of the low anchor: 6.27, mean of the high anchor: 5.5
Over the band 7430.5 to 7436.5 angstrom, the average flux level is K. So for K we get 5.61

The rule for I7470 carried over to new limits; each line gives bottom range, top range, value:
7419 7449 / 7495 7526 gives 1.05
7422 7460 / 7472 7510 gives 1.06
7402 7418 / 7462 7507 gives 1.11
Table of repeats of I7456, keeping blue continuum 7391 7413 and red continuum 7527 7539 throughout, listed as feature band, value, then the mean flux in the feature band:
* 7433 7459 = -1.2 angstrom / 5.62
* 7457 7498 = -3.8 angstrom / 5.85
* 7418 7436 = -0.4 angstrom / 5.52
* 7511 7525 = -1.0 angstrom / 5.71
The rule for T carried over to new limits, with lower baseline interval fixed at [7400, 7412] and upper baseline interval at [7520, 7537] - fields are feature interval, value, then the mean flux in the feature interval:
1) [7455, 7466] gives 0.4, 5.3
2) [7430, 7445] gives -0.3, 5.58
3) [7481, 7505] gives -2.7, 6.12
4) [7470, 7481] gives 0.0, 5.49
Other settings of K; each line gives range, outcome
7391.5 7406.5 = 5.52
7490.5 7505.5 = 6.08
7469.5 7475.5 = 5.5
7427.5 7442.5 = 5.63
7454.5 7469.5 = 5.45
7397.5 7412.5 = 5.49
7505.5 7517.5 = 5.7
